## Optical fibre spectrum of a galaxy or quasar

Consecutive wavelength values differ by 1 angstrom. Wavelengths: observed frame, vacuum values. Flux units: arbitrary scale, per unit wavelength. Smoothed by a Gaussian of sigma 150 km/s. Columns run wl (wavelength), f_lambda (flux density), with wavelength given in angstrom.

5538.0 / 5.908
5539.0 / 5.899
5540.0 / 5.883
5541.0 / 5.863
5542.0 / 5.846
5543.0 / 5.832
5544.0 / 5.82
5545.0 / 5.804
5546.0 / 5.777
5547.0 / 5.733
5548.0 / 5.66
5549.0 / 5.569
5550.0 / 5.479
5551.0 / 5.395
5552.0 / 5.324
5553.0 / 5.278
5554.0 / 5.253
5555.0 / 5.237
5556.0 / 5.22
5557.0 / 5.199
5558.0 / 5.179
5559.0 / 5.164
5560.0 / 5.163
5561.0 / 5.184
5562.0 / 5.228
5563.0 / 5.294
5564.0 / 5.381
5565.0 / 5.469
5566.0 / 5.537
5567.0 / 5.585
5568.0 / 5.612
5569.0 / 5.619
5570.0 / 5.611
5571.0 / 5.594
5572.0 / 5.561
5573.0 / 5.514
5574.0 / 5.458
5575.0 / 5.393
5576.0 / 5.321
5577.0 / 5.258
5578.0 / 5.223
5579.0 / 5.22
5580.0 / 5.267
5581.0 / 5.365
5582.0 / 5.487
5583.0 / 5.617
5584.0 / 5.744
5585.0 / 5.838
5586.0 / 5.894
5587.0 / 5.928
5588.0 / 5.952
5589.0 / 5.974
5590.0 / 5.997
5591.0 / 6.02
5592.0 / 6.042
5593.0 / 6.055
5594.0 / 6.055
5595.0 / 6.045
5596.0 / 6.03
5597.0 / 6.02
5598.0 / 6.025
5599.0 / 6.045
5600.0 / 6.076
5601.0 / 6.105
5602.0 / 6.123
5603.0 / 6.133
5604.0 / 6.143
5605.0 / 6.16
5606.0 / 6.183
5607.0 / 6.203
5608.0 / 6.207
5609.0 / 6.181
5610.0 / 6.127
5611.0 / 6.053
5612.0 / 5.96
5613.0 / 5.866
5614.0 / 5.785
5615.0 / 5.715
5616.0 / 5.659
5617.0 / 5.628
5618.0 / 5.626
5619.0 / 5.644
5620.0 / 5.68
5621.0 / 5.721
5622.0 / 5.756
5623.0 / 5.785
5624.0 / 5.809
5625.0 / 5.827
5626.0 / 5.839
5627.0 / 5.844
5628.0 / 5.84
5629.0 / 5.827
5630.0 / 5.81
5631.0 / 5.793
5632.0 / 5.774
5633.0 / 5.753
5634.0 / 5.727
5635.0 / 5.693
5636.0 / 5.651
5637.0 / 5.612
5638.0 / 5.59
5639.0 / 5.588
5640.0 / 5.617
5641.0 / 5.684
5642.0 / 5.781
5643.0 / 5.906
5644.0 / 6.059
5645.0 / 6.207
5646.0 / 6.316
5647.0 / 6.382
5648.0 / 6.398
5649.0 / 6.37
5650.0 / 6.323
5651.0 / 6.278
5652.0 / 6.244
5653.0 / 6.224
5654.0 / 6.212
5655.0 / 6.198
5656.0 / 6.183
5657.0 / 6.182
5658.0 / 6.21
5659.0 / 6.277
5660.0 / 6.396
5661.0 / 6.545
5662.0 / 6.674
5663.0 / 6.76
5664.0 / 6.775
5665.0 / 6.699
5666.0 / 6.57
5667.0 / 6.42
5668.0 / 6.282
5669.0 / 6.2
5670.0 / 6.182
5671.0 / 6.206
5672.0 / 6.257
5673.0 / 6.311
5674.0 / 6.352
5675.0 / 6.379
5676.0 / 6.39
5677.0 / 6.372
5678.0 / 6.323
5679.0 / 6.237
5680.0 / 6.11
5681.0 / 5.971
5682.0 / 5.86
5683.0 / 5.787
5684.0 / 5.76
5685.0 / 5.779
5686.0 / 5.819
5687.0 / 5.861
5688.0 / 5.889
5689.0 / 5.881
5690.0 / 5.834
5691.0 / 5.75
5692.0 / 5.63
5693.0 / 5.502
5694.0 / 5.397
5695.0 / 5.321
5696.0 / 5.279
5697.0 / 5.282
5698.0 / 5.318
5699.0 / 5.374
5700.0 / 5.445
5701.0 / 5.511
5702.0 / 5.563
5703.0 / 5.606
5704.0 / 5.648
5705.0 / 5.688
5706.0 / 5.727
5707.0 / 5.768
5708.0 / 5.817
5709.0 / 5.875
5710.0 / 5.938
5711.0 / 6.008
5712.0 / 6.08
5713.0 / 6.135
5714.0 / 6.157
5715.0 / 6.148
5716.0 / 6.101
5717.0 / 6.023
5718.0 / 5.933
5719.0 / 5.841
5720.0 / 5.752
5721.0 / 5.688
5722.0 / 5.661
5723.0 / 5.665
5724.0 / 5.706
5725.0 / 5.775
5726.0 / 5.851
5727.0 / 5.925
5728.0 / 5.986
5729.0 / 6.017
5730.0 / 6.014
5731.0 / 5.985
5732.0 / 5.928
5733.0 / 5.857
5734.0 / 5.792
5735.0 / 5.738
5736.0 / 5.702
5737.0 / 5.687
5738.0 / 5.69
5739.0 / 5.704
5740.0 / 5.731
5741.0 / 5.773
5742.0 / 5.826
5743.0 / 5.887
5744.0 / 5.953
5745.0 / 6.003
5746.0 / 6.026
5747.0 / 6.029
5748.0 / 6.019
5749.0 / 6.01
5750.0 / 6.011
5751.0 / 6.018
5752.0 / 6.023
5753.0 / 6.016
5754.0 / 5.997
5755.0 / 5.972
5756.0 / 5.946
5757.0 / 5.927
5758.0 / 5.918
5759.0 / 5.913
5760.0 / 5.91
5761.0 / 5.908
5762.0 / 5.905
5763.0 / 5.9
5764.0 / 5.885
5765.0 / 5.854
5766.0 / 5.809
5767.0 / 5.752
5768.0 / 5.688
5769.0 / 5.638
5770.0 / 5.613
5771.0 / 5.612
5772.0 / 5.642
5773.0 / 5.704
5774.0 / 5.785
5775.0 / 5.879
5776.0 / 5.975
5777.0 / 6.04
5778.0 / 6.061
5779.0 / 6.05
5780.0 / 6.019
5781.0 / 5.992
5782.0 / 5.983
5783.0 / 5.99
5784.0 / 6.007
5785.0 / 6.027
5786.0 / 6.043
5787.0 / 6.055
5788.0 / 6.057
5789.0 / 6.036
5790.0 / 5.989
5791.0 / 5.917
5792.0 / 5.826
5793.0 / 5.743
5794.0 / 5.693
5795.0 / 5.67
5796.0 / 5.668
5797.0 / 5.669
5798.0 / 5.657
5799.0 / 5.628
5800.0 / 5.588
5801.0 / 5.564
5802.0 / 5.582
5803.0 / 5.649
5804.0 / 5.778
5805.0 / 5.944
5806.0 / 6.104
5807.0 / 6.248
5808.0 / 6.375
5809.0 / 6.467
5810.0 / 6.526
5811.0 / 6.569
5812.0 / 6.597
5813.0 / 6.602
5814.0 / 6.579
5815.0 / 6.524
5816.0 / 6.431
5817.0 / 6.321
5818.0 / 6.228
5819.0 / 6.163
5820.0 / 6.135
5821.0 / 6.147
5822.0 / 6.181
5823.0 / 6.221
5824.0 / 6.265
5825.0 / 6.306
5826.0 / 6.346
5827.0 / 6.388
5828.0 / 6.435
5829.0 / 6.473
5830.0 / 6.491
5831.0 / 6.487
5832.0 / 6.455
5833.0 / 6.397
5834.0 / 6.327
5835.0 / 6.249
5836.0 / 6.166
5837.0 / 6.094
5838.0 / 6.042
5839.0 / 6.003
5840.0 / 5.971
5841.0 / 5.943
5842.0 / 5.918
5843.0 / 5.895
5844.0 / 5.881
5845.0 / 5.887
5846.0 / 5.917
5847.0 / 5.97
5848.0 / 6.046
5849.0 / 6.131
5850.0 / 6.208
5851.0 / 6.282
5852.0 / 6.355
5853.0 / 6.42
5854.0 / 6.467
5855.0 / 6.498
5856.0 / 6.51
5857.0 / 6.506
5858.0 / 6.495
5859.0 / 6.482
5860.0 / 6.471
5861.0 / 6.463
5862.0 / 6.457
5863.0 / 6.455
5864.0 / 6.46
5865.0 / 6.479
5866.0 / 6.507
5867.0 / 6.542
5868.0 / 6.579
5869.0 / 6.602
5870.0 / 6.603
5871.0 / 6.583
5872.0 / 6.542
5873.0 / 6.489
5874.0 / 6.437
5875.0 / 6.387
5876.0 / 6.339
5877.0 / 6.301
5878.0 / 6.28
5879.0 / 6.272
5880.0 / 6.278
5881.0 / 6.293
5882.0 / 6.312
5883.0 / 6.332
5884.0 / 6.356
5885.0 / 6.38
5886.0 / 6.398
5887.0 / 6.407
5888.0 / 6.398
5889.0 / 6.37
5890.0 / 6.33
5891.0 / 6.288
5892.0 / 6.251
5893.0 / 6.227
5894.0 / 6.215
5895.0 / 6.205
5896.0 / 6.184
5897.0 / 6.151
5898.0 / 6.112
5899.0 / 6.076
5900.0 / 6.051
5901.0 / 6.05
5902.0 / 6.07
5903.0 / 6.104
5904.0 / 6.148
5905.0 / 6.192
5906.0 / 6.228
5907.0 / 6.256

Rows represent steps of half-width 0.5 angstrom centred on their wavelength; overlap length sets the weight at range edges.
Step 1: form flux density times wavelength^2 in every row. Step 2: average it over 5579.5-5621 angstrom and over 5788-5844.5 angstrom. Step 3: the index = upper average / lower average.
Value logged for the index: 1.12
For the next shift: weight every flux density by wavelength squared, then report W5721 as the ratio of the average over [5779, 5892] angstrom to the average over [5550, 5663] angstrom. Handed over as 1.2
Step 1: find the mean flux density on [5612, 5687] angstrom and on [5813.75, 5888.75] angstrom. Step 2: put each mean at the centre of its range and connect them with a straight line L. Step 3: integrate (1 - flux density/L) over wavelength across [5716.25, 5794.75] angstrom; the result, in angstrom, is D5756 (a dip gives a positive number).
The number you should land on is 3.9 angstrom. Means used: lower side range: 6.04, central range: 5.88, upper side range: 6.32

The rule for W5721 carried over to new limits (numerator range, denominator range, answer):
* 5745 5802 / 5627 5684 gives 1.00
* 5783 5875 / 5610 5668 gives 1.10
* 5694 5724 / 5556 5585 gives 1.11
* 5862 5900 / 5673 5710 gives 1.17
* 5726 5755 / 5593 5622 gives 1.04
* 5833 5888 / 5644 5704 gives 1.11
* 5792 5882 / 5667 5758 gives 1.11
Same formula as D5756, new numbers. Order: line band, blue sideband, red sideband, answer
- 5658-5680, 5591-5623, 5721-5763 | -1.74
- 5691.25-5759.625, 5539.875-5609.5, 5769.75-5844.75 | 1.39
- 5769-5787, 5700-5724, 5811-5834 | 0.74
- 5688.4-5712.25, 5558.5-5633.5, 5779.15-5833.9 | 1.21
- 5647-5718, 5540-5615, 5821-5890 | -1.20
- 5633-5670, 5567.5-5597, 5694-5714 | -3.25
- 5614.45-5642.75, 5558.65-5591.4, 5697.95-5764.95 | -0.42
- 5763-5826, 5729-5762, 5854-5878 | 1.47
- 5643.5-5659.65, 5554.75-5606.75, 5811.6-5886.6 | -1.14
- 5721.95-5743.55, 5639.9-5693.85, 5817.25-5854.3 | 1.25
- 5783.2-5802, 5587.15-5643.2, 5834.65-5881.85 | 1.12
